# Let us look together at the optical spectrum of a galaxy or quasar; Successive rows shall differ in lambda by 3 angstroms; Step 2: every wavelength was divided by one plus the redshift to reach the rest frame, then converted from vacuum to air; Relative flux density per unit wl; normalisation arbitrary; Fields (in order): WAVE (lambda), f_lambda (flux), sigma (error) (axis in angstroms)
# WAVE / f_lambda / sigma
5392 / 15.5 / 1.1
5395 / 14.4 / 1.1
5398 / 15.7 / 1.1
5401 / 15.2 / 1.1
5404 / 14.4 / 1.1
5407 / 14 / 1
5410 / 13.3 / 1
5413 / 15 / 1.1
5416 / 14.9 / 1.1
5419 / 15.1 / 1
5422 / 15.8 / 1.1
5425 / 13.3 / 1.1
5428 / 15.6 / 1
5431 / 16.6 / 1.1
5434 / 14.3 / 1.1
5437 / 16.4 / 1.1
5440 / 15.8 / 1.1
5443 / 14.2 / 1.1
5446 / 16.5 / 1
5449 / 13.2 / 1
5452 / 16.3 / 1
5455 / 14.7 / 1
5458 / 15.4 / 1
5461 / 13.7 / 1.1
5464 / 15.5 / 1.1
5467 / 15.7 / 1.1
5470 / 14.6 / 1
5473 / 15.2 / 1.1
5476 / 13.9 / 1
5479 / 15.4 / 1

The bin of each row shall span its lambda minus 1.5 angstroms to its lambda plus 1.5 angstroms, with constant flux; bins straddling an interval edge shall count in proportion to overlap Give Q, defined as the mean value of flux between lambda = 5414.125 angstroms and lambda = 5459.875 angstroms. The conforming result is 15.2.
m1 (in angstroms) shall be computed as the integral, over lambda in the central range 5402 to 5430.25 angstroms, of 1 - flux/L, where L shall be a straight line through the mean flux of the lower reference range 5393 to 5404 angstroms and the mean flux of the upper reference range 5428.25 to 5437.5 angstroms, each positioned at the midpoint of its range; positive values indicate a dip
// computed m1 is 1.28 angstroms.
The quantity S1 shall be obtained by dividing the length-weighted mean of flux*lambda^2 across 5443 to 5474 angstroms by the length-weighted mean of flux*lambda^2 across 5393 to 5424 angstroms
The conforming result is 1.0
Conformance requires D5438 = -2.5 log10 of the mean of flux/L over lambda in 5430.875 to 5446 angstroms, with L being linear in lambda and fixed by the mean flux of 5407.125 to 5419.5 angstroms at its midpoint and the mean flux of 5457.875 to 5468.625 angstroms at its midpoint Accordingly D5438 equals -0.051 mag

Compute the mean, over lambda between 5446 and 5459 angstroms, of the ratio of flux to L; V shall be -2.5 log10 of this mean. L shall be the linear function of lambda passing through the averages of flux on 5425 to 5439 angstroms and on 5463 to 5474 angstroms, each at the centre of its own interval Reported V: 0.020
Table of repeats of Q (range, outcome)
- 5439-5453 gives 15.1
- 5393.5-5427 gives 14.7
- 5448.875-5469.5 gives 15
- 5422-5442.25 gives 15.3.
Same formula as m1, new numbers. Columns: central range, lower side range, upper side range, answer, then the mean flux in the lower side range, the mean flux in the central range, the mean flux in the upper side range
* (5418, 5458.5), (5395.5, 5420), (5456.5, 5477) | -1.21 angstroms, 14.7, 15.2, 14.9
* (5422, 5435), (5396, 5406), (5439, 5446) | 0.09 angstroms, 15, 15.1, 15.3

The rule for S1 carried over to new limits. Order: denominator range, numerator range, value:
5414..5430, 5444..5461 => 1.02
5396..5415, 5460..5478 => 1.04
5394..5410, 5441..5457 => 1.05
